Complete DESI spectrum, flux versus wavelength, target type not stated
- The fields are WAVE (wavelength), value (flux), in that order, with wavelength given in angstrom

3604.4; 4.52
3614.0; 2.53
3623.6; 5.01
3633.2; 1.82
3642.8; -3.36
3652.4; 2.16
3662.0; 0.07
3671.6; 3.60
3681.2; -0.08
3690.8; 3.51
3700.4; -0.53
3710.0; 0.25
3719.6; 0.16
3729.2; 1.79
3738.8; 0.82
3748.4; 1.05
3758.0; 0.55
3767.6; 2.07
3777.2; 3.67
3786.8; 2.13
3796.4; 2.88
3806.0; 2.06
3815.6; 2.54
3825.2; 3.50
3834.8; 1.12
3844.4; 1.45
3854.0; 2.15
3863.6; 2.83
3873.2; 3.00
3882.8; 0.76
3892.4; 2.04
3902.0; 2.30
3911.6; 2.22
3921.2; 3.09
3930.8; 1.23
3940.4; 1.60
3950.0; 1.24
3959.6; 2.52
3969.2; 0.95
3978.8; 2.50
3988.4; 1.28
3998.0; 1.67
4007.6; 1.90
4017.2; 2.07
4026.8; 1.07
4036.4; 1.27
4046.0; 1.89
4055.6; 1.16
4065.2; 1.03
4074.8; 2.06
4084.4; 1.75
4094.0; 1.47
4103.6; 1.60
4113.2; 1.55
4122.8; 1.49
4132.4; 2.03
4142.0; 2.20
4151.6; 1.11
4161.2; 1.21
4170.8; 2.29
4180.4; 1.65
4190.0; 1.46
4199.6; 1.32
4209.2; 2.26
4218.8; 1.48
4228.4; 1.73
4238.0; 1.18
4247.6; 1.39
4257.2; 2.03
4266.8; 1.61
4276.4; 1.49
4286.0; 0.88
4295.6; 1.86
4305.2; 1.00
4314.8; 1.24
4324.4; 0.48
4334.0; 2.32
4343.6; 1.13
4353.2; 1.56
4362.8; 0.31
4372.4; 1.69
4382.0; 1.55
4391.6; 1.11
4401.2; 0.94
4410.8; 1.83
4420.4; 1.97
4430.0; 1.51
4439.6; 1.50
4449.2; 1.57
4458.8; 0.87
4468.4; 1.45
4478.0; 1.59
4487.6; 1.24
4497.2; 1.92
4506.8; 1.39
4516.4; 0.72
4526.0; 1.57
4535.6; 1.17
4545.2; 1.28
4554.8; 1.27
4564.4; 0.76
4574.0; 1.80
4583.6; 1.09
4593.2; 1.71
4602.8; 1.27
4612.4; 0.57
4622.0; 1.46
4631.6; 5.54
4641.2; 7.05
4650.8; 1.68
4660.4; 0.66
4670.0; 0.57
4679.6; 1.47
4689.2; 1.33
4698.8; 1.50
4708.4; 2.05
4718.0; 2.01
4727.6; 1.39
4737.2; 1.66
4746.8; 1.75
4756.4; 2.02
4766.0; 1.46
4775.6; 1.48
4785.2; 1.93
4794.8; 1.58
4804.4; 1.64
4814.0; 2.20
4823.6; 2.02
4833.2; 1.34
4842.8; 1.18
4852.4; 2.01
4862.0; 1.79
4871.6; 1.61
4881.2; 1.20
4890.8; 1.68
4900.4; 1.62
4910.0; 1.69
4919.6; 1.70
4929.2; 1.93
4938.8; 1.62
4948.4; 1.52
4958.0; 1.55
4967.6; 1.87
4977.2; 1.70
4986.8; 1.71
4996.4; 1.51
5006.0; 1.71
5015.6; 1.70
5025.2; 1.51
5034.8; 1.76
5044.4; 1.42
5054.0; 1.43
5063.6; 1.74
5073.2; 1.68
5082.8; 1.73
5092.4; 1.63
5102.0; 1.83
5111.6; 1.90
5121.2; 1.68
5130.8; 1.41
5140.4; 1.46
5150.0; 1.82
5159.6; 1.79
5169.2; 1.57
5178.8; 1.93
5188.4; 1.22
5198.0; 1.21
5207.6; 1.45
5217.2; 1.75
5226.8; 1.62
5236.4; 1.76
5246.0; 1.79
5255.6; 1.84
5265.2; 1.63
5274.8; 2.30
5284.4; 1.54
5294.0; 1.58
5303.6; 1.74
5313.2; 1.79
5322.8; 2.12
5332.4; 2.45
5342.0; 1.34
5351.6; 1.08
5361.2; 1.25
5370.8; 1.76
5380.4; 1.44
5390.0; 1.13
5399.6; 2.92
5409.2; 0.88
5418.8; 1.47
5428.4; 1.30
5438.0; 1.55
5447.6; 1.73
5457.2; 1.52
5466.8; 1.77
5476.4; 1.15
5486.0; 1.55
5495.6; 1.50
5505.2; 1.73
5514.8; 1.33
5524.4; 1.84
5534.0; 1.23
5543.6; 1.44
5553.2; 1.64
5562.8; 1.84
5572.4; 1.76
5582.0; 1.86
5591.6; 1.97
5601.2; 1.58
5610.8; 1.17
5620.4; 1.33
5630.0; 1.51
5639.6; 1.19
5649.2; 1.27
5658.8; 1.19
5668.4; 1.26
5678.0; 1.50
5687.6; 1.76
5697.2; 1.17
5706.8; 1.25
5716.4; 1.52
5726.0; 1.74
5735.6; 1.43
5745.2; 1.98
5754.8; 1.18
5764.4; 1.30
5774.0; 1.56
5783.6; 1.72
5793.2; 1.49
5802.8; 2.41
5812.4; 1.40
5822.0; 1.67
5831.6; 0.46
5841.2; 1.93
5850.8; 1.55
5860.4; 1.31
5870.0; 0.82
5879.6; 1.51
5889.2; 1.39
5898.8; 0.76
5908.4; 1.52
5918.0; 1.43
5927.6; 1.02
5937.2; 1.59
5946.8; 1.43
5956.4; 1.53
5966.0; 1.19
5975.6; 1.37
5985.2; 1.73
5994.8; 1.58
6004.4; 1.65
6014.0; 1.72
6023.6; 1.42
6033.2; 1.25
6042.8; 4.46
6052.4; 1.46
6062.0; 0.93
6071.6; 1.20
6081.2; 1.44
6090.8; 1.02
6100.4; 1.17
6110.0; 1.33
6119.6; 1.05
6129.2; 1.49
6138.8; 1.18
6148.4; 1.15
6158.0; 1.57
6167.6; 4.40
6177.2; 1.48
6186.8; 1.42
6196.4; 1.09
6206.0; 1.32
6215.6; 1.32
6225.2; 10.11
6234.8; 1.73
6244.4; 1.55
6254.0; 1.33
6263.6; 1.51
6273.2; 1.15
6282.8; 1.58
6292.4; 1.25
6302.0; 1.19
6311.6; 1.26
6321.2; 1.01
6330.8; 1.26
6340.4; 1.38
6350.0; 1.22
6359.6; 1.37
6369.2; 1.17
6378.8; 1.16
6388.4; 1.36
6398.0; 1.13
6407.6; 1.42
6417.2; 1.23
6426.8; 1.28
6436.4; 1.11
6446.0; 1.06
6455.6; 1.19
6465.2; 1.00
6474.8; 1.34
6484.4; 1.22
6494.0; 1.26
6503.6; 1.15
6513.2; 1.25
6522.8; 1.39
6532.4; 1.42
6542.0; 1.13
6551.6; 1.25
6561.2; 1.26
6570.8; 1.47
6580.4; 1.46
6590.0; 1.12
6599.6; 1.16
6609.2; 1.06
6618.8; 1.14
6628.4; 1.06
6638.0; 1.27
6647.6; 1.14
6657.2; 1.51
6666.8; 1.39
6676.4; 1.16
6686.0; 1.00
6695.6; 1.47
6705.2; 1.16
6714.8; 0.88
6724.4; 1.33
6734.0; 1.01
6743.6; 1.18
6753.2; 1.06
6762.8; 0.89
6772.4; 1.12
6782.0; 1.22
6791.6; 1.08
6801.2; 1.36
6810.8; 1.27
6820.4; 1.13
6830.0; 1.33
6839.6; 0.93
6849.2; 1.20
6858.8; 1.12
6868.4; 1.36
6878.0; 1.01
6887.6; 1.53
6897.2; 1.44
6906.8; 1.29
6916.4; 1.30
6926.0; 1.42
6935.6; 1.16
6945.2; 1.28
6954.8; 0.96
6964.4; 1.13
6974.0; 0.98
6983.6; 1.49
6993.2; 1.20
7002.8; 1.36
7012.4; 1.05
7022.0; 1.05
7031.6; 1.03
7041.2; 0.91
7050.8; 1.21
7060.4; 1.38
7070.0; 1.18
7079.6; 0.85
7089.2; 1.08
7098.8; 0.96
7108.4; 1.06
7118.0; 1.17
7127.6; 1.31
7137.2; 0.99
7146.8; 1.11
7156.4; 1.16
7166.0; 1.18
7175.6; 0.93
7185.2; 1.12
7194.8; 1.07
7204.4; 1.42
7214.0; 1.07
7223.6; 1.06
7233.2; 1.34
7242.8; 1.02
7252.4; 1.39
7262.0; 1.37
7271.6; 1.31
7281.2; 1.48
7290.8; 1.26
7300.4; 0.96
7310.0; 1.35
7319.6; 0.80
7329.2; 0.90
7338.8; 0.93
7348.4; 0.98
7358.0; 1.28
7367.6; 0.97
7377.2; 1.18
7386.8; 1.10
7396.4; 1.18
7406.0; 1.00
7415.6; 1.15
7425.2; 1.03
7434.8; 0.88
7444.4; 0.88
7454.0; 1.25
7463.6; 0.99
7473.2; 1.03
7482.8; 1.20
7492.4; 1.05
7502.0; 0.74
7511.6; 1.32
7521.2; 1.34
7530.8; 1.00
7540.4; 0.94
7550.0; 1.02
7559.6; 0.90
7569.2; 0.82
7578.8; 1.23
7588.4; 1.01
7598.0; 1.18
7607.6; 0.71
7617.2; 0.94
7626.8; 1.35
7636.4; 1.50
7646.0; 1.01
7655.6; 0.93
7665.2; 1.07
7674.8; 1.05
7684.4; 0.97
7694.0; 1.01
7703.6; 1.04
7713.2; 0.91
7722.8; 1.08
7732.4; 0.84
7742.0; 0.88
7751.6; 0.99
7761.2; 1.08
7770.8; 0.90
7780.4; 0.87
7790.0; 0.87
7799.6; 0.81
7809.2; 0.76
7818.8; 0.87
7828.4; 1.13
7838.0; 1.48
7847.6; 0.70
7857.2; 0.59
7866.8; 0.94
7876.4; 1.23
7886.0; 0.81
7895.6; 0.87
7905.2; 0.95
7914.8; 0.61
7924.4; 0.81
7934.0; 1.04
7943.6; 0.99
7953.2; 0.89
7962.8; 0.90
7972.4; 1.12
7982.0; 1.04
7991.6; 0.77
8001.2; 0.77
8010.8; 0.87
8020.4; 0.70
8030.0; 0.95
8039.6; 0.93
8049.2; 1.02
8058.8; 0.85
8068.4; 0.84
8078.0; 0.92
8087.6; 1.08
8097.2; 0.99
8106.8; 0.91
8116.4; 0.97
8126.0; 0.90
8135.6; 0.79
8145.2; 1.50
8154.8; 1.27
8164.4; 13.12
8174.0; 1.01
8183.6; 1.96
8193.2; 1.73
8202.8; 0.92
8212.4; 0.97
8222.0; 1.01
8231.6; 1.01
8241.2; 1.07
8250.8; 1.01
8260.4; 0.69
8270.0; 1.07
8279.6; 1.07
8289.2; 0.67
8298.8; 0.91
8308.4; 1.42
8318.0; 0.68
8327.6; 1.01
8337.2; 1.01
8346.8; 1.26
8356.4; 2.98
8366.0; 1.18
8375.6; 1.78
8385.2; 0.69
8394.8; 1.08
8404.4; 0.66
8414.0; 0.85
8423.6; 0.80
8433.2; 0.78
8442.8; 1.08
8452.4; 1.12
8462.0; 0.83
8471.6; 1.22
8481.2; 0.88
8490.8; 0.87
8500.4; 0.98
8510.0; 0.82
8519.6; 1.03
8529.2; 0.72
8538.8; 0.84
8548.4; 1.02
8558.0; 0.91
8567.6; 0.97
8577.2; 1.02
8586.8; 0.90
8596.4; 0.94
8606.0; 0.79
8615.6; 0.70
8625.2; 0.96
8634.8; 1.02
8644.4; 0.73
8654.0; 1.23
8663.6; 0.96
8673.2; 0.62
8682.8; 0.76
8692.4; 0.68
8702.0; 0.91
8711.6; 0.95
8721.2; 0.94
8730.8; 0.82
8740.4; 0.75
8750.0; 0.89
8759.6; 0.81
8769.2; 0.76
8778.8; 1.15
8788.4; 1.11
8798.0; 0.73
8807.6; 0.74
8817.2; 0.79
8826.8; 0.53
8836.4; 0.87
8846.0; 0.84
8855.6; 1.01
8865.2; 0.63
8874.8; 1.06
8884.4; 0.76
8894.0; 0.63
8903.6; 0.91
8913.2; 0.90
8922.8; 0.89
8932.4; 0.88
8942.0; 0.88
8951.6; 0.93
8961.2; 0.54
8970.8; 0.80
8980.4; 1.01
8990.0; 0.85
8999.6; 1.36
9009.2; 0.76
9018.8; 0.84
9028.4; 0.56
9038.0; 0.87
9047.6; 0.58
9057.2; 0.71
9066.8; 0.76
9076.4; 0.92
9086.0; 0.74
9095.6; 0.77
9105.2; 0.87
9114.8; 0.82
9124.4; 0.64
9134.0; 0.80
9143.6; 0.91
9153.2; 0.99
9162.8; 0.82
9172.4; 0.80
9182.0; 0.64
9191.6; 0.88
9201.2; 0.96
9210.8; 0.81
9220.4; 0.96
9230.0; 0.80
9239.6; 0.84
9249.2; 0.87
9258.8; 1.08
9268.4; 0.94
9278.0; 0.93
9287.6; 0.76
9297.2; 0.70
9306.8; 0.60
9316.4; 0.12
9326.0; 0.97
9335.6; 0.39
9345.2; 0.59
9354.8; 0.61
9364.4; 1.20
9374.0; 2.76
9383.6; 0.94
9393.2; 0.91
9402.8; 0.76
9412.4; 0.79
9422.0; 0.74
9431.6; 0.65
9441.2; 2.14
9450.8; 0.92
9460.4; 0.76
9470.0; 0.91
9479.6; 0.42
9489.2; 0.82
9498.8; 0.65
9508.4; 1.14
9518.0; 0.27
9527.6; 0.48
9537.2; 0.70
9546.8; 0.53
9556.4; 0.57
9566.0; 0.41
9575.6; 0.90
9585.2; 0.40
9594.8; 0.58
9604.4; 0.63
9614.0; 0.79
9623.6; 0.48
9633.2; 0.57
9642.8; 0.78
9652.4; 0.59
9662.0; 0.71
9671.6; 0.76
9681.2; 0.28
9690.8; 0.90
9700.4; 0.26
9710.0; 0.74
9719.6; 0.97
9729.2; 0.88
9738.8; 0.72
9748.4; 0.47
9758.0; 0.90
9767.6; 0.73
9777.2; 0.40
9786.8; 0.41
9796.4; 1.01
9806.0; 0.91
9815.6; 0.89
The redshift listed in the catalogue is 0.243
